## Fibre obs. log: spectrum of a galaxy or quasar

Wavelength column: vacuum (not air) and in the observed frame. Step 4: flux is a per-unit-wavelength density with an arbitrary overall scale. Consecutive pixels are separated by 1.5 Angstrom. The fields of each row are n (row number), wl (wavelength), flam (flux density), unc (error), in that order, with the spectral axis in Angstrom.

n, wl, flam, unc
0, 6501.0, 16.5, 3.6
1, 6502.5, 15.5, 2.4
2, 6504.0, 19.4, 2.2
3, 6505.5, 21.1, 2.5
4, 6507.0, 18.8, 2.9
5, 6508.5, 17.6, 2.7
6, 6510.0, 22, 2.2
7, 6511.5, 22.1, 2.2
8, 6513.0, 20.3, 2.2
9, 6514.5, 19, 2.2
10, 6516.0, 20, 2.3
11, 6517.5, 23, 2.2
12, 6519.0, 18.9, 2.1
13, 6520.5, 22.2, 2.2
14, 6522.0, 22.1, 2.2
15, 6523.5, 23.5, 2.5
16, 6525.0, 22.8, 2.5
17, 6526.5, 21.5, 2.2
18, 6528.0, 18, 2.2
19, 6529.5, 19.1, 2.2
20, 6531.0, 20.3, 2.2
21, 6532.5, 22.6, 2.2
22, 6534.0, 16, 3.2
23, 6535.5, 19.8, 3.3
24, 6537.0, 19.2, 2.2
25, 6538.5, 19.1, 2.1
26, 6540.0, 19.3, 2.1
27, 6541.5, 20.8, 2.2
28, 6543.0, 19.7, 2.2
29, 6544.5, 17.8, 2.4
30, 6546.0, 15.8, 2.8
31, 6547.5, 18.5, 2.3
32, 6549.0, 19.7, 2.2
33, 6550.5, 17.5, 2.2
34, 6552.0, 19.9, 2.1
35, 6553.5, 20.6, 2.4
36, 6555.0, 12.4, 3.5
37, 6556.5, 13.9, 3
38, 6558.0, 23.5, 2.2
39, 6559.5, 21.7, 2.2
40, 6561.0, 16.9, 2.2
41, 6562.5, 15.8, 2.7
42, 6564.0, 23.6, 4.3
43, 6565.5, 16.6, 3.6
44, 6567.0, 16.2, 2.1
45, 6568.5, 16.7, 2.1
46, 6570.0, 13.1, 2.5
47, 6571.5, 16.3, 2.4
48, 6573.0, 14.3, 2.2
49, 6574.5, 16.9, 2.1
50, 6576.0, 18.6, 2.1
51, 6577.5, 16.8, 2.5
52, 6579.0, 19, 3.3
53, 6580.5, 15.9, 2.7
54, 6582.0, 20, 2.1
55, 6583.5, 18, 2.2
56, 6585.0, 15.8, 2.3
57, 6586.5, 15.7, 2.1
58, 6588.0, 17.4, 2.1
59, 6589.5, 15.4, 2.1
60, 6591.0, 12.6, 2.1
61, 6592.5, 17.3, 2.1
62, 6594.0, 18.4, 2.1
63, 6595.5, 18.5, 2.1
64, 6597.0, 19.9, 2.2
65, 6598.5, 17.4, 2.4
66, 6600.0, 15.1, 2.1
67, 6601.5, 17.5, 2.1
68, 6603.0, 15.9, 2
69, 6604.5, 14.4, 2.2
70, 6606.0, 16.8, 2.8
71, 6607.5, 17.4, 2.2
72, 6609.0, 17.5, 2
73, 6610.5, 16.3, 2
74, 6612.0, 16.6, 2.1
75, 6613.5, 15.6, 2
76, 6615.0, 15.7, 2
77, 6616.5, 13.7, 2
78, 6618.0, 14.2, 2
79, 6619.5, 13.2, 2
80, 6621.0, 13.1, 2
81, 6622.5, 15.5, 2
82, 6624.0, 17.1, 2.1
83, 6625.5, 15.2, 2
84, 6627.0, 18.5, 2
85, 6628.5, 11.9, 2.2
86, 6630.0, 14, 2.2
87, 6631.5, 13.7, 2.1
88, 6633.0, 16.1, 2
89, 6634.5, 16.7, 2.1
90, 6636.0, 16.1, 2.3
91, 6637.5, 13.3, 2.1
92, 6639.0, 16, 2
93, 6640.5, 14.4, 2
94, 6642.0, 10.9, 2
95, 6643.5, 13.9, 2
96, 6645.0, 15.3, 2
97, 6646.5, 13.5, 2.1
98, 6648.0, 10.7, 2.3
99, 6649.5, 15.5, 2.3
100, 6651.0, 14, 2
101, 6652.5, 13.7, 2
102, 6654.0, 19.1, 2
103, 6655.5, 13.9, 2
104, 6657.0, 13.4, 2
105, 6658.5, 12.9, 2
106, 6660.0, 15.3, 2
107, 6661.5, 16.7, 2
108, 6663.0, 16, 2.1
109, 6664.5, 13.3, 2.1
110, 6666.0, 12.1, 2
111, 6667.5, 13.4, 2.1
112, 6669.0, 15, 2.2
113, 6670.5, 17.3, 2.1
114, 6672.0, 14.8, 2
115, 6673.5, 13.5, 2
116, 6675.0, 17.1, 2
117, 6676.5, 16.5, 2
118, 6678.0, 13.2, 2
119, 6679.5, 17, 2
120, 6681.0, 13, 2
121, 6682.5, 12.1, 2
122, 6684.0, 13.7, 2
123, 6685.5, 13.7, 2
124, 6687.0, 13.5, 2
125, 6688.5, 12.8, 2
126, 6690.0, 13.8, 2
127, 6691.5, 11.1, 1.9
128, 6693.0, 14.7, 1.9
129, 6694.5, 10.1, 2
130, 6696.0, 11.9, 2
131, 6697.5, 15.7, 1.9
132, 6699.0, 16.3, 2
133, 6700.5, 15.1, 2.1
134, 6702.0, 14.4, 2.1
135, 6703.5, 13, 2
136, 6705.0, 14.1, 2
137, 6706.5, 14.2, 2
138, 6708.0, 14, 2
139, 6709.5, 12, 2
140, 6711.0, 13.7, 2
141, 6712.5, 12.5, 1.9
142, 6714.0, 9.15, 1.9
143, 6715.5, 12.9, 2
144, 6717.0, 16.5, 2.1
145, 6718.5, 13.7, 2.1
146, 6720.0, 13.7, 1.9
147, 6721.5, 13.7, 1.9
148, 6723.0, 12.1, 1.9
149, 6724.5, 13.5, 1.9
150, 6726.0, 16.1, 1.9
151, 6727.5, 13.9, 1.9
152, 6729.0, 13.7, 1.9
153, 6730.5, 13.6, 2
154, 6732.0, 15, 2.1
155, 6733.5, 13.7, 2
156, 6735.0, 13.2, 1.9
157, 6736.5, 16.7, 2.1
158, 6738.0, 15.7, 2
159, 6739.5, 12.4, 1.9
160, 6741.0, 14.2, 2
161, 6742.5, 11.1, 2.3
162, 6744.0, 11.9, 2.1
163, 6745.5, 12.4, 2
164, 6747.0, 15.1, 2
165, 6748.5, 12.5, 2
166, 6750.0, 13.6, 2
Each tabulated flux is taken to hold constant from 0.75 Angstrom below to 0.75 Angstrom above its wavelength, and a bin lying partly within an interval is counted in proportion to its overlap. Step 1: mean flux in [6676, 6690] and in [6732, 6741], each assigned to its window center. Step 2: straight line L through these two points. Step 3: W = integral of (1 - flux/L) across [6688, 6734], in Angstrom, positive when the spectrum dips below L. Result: 1.9 Angstrom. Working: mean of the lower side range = 13.9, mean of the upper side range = 14.4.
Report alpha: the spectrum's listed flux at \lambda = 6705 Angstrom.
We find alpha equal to 14.1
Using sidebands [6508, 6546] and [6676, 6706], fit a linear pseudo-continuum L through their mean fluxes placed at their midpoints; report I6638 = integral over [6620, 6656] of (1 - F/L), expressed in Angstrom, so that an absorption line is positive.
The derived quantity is 2.7 Angstrom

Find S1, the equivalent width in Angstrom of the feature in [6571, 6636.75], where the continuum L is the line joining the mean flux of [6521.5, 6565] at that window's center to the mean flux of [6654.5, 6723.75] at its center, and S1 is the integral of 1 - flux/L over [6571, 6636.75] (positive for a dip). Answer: 3.44 Angstrom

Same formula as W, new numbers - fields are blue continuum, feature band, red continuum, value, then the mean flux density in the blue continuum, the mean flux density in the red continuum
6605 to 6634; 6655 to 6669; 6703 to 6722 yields 0.27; 15.4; 13.3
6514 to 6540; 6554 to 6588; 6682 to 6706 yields 2.53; 20.4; 13.5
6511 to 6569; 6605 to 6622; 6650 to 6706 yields 1.25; 19.4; 14.3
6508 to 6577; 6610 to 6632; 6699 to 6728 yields 2.14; 19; 13.7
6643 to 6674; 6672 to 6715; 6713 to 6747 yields 1.20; 14.5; 13.6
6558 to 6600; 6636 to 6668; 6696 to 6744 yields 2.62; 17.3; 13.8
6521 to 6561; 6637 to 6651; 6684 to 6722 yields 1.68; 19.4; 13.5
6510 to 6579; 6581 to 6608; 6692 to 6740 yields 0.95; 19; 13.8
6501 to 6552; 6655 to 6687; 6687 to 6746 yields 1.22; 19.7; 13.5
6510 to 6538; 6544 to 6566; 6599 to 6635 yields 0.68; 20.6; 15.5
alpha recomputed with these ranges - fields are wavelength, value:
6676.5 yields 16.5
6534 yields 16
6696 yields 11.9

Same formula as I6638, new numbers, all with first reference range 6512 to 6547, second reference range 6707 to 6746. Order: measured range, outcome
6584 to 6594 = 1.2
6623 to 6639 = 1.3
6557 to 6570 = 0.3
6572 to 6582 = 0.7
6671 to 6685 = 0.5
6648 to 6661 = 1.1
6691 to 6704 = 0.7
